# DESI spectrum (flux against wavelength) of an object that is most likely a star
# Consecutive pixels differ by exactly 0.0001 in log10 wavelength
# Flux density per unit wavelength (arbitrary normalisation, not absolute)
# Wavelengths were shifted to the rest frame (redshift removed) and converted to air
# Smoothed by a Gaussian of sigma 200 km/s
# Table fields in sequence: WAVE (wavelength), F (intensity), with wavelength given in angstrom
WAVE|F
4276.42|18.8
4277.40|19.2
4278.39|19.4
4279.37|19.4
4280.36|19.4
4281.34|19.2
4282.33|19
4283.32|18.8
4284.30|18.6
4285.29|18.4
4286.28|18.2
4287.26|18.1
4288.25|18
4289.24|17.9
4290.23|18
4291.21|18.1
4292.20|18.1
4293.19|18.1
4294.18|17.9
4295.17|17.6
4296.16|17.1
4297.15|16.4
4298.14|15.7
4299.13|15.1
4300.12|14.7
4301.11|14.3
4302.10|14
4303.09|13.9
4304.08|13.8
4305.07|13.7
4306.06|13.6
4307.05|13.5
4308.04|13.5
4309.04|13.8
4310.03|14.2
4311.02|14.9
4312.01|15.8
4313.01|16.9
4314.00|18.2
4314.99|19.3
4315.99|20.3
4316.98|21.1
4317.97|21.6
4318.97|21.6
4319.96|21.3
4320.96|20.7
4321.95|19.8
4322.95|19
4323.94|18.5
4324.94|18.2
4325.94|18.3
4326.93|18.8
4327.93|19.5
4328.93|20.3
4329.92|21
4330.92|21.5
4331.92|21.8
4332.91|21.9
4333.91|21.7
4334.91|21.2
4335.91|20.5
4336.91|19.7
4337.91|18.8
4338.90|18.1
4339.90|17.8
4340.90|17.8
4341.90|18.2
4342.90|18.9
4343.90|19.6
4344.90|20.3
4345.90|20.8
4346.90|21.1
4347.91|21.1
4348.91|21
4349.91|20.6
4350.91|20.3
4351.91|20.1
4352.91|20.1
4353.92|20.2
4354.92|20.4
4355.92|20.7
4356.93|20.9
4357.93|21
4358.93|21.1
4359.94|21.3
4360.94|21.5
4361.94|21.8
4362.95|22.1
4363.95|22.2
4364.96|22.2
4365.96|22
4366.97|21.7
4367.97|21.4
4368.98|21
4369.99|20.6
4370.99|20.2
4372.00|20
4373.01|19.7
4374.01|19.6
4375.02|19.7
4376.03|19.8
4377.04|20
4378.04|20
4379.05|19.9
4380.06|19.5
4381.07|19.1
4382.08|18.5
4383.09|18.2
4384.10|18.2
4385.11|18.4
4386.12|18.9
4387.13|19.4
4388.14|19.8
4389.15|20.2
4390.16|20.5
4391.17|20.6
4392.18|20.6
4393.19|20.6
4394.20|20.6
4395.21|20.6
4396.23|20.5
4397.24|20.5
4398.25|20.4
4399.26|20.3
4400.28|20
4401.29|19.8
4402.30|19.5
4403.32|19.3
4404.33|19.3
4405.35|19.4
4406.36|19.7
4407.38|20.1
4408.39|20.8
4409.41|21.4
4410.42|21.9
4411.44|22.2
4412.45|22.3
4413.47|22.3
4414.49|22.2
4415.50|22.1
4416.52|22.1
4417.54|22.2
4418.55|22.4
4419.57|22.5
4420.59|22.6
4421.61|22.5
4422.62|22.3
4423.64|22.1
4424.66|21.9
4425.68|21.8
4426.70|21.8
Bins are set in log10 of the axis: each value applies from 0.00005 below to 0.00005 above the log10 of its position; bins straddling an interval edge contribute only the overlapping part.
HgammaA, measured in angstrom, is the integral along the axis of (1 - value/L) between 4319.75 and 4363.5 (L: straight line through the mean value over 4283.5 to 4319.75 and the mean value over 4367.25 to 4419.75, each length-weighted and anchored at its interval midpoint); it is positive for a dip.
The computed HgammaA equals -4.4 angstrom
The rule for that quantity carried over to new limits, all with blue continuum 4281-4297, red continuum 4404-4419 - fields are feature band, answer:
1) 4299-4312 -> 3.1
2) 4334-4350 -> -0.2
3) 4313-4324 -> -0.7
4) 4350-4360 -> -0.3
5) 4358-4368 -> -0.8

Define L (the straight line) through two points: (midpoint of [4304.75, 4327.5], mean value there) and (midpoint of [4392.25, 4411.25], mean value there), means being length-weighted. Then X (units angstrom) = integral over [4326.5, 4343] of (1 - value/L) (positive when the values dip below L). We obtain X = -1.5 angstrom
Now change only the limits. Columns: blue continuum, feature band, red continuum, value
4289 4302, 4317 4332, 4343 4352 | -1.0 angstrom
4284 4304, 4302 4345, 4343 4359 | 1.0 angstrom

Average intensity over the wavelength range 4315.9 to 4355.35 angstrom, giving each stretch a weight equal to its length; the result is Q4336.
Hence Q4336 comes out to 20.1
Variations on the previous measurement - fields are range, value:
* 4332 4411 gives 20.2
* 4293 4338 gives 17.9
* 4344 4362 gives 20.7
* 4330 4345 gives 19.9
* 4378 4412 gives 20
